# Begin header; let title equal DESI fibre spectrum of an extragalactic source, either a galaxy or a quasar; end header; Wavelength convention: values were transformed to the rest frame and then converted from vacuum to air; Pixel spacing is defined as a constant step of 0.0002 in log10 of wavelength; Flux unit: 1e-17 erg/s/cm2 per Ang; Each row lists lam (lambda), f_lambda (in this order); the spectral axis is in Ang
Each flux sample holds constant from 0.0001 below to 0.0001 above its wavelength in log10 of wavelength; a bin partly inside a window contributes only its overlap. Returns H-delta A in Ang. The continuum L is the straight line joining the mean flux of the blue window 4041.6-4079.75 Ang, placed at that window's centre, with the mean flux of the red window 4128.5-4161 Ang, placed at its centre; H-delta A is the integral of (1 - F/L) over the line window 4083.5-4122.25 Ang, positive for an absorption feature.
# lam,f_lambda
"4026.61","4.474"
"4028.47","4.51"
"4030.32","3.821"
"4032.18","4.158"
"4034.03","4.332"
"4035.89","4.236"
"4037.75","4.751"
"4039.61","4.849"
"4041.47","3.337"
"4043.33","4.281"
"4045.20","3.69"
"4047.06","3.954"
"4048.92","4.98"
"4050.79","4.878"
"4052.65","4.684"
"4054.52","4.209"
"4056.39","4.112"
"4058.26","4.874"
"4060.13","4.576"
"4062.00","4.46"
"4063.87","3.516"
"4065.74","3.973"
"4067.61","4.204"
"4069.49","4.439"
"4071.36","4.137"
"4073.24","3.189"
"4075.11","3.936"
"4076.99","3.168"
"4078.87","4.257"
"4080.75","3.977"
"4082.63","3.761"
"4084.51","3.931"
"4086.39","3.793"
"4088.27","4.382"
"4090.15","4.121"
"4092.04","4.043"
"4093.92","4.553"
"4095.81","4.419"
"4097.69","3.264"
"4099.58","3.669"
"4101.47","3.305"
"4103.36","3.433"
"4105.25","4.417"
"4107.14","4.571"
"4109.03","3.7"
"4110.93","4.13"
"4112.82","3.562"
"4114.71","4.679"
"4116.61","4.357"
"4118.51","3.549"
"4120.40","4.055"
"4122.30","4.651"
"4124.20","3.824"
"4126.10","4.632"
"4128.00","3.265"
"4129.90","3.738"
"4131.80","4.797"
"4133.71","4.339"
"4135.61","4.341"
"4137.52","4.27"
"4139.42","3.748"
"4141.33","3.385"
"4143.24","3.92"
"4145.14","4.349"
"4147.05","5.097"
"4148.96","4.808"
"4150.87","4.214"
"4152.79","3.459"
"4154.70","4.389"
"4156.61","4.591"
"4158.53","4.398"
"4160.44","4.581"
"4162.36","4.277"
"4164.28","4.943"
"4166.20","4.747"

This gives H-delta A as 1.7 Ang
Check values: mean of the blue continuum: 4.16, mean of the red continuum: 4.24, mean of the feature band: 4.01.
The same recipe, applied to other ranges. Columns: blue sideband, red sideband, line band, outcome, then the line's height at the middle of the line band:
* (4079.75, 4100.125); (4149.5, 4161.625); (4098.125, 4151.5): 0.8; 4.15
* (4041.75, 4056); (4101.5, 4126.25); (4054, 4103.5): 2.5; 4.21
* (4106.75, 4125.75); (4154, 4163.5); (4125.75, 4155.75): 1.0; 4.31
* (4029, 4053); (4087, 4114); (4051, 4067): -0.5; 4.2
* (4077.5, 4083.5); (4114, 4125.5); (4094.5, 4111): 0.8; 4.08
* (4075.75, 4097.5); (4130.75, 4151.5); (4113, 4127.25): 0.0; 4.19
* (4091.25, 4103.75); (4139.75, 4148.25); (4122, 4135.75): -0.4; 4.06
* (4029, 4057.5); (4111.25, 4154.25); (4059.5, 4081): 1.4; 4.25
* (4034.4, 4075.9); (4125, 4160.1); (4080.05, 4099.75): 1.0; 4.23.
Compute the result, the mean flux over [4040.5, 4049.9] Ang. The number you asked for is 4.05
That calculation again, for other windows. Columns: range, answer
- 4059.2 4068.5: 4.15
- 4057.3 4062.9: 4.63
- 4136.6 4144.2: 3.83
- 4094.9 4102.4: 3.66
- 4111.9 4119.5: 4.04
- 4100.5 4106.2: 3.72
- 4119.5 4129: 4.08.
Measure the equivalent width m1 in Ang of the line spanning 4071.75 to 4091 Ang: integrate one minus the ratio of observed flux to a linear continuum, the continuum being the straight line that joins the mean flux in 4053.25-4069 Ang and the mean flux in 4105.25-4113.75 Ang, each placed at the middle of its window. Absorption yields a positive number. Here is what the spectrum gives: 1.4 Ang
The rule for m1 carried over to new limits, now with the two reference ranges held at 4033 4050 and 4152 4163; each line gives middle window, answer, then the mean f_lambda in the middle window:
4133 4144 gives 0.8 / 3.99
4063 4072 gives 0.5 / 4.06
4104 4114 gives 0.5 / 4.07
